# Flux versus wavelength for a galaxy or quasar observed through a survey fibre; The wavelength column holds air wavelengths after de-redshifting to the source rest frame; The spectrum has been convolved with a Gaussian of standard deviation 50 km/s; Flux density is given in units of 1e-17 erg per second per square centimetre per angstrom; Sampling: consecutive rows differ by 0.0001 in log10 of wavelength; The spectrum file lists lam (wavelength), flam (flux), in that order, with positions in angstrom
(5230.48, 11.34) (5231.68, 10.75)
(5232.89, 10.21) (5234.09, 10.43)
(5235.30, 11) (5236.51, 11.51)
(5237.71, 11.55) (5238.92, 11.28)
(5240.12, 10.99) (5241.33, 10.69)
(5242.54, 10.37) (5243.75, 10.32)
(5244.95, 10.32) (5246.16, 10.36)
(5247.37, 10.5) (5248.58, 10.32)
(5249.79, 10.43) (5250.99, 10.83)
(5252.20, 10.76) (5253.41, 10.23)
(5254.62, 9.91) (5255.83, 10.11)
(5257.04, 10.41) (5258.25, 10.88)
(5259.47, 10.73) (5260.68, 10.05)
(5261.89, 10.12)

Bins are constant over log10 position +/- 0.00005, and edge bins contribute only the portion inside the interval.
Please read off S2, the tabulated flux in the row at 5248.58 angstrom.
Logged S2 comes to 10.32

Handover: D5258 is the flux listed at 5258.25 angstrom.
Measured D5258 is 10.88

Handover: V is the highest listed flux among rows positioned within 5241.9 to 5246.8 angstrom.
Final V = 10.37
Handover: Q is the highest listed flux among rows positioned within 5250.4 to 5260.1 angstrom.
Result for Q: 10.88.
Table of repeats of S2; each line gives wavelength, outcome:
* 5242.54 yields 10.37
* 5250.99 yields 10.83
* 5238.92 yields 11.28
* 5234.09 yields 10.43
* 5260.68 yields 10.05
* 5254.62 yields 9.91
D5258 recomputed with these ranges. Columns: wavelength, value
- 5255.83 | 10.11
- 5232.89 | 10.21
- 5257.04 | 10.41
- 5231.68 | 10.75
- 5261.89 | 10.12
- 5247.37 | 10.5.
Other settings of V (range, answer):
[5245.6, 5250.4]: 10.5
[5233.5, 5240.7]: 11.55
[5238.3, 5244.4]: 11.28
